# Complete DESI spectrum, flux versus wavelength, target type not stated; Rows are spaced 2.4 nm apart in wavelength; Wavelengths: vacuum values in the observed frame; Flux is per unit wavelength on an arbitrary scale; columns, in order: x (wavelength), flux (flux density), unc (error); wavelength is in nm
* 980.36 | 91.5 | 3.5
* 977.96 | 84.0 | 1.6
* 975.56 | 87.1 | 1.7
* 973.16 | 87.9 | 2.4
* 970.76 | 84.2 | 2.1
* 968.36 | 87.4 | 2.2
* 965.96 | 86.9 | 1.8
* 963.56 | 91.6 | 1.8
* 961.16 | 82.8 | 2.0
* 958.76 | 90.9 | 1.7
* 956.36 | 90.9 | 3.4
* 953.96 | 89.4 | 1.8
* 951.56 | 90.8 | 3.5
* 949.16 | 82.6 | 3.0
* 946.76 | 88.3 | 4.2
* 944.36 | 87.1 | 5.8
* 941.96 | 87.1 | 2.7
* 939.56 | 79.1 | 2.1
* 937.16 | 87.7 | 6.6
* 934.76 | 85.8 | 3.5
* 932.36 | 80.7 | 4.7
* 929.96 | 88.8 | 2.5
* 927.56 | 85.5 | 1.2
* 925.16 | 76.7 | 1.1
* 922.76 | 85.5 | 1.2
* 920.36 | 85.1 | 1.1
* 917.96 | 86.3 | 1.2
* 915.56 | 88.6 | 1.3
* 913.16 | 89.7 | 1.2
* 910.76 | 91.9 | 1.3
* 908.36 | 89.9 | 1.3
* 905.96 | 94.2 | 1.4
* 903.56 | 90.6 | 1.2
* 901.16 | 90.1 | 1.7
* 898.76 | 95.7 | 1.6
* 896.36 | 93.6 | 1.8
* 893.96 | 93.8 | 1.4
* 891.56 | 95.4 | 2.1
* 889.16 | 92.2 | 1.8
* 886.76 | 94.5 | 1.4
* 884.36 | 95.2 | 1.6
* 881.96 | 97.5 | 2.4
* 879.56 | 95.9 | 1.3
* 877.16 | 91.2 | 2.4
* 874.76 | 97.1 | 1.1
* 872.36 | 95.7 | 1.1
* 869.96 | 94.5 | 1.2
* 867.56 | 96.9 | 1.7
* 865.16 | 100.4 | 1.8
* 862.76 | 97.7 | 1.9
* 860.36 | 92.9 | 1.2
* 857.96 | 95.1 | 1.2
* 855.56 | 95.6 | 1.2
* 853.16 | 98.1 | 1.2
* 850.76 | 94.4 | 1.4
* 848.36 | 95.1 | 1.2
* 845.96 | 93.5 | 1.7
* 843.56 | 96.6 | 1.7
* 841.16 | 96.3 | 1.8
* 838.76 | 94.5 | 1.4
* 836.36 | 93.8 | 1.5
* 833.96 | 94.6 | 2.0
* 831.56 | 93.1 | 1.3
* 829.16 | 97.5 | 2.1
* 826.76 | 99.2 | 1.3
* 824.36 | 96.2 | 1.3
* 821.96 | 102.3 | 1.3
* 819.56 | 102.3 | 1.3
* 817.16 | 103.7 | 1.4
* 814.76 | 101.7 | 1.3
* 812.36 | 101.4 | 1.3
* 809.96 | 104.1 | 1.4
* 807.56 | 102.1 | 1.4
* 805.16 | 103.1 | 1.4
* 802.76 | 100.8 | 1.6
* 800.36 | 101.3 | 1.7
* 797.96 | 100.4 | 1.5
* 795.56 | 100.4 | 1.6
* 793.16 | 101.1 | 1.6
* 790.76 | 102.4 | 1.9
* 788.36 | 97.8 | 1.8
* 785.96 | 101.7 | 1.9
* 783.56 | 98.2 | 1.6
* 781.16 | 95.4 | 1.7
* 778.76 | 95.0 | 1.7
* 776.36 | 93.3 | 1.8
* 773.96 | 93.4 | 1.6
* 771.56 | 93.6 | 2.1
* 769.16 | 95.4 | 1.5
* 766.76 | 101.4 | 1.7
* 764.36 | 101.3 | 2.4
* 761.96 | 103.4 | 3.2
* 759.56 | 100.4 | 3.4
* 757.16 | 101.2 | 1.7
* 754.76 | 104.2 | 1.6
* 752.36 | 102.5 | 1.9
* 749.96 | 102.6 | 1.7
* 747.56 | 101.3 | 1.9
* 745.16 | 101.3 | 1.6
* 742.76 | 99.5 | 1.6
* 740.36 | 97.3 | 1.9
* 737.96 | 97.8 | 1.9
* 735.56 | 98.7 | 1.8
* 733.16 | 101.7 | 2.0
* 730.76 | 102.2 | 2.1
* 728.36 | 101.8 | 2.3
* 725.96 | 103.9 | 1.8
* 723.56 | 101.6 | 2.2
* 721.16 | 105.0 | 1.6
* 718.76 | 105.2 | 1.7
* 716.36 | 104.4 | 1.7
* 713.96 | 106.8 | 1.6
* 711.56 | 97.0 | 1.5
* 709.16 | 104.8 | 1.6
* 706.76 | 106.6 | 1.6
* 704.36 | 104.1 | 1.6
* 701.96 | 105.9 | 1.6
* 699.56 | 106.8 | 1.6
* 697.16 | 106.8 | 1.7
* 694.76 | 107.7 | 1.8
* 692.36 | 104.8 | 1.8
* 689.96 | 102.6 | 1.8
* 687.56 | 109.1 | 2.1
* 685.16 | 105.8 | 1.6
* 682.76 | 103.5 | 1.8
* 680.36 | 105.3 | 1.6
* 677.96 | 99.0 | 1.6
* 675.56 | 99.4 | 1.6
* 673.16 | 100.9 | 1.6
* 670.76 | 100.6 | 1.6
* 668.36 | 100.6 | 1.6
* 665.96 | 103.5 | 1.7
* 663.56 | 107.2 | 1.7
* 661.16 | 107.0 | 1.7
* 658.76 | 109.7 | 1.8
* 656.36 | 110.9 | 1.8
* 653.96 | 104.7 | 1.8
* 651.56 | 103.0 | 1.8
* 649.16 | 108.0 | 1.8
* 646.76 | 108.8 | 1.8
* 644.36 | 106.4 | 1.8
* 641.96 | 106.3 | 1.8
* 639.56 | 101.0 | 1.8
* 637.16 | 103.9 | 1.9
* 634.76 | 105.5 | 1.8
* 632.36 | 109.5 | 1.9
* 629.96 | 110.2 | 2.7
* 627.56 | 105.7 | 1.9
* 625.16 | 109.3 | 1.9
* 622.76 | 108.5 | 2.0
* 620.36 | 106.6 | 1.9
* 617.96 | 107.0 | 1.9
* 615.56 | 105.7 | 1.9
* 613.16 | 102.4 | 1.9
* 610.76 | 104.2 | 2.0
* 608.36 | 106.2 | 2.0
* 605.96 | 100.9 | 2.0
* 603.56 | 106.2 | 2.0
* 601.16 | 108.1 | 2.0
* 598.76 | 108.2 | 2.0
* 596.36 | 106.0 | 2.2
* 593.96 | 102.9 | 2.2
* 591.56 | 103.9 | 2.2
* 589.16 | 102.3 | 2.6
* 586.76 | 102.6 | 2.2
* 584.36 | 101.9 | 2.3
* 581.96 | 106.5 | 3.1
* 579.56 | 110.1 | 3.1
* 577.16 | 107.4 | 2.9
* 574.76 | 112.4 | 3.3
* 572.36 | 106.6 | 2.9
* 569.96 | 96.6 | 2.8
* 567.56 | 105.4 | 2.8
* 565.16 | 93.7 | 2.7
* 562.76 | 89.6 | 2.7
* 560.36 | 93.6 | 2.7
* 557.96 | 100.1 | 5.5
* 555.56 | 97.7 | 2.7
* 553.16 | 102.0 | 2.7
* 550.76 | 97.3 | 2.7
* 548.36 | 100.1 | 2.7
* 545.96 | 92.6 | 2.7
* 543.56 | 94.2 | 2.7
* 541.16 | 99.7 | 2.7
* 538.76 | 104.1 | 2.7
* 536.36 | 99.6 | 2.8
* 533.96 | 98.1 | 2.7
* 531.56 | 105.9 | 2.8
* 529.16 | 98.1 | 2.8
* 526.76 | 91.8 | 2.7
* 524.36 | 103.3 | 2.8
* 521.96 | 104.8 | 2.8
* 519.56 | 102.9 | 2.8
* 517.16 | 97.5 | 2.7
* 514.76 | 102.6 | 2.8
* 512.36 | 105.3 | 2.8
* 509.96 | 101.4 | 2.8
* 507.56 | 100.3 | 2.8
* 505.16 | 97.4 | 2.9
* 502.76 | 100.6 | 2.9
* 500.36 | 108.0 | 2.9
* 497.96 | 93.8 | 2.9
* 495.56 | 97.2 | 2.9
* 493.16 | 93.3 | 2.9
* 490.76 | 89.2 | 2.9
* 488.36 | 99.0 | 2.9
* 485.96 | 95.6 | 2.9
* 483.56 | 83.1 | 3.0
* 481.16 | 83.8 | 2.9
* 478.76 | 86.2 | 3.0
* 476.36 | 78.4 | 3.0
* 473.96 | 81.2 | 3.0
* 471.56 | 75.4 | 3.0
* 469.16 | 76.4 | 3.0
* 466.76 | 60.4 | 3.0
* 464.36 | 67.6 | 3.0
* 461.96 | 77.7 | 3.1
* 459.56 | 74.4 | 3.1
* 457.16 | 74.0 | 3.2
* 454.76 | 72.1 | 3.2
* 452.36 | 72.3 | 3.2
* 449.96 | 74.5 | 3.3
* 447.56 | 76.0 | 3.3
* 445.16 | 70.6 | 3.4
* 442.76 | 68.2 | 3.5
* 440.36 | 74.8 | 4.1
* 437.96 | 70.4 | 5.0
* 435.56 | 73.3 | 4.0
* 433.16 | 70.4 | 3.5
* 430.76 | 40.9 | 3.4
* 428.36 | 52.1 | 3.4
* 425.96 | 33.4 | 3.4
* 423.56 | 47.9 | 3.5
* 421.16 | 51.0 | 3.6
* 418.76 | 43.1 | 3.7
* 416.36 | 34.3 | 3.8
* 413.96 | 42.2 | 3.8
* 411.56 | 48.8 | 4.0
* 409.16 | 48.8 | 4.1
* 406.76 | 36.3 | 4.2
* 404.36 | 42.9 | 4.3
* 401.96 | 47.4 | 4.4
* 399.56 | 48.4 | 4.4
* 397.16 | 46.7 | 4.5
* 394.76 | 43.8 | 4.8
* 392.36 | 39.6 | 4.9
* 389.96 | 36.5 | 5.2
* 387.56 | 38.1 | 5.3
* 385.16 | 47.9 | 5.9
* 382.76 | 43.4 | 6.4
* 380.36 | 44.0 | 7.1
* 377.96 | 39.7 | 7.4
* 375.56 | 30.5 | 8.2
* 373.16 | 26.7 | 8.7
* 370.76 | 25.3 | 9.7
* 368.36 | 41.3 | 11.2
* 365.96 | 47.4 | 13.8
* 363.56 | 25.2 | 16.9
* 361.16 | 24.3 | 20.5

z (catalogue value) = 0.08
